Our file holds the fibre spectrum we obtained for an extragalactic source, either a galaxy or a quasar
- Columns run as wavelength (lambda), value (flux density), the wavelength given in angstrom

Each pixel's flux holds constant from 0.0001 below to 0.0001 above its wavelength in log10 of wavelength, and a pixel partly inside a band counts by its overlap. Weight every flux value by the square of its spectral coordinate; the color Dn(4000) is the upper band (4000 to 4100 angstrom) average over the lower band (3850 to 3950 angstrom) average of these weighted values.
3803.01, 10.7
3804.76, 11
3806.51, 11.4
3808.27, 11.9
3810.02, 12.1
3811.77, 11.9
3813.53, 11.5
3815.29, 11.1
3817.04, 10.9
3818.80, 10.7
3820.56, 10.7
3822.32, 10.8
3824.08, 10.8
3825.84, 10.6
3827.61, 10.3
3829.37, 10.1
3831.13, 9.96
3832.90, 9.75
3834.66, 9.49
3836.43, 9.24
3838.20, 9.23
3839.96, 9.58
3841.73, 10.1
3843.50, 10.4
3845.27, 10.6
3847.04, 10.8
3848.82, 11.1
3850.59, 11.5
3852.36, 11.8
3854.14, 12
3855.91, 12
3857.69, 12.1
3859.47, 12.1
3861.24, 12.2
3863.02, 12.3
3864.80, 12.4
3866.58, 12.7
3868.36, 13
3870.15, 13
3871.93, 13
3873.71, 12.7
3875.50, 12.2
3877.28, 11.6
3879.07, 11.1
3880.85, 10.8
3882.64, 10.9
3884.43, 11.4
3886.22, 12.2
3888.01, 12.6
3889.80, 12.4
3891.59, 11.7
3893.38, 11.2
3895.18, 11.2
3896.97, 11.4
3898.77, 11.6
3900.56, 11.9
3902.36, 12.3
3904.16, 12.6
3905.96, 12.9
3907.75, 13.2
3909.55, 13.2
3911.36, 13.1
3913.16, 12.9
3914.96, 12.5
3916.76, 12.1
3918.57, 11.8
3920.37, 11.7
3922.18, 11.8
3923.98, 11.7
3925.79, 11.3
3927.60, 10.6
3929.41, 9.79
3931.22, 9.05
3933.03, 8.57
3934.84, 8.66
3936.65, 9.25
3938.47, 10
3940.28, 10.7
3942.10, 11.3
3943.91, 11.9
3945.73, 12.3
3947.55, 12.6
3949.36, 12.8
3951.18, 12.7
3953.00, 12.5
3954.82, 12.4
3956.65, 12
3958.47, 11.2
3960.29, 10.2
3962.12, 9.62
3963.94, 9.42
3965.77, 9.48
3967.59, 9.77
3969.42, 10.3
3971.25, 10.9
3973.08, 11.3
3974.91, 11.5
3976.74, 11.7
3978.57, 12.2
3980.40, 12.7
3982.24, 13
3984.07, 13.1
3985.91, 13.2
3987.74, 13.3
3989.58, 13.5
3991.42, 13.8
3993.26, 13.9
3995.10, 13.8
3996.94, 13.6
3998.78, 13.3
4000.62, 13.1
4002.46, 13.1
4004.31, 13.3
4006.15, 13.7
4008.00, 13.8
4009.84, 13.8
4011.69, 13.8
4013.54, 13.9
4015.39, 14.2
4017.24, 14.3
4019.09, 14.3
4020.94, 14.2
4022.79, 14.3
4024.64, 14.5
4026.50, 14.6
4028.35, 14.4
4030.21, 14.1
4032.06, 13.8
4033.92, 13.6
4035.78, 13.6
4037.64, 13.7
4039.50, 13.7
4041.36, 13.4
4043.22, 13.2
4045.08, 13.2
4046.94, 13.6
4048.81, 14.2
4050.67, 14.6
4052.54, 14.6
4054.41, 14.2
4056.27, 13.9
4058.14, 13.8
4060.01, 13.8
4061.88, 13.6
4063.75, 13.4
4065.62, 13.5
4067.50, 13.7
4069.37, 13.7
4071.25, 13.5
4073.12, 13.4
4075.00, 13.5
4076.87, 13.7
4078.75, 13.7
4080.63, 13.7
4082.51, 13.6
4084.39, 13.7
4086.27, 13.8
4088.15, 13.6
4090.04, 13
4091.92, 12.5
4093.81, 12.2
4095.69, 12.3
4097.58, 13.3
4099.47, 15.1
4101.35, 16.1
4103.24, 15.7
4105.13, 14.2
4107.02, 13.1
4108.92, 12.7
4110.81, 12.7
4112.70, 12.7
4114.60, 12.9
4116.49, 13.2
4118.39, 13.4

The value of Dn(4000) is 1.3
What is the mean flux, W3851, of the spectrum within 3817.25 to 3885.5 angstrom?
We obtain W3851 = 11.2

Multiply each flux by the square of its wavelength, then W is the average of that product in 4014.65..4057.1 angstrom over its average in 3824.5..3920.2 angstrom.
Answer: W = 1.31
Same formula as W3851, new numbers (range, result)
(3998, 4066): 13.8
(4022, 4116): 13.7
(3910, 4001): 11.7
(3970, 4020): 13.2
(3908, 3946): 11.2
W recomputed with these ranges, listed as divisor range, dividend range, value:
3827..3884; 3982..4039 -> 1.32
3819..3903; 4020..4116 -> 1.34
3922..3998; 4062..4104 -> 1.26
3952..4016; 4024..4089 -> 1.15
